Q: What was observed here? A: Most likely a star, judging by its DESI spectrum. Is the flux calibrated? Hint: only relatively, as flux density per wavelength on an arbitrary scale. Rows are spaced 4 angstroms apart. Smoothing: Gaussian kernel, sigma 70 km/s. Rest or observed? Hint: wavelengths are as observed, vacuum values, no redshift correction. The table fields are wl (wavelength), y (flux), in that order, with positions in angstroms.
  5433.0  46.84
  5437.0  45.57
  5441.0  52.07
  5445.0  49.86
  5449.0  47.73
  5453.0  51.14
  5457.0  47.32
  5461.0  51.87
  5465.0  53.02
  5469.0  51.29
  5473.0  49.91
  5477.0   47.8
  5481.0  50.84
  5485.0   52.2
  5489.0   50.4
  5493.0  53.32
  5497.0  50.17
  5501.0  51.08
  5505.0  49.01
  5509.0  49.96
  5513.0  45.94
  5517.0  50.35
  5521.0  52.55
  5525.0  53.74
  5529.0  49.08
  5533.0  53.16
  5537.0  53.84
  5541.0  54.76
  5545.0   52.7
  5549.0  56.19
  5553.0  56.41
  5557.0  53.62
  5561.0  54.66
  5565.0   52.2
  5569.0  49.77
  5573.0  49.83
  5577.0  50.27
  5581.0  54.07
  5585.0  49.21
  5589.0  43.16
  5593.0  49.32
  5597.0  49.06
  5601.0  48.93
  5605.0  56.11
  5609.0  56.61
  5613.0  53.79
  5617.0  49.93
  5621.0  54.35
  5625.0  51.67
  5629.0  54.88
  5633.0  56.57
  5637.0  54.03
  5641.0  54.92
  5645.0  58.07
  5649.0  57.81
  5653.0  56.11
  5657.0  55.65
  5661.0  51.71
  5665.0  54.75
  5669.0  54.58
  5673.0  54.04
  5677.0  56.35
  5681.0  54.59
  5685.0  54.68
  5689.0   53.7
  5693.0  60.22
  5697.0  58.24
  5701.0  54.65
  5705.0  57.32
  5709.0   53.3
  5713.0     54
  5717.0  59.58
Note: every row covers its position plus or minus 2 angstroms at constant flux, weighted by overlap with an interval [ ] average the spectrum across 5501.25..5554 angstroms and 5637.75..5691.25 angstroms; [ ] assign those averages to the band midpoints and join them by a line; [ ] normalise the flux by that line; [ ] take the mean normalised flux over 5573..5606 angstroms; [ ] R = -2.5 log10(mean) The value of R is 0.08 mag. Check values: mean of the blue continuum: 52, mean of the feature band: 49.8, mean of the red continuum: 55.1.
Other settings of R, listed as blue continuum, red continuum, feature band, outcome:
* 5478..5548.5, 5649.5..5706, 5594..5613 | 0.02 mag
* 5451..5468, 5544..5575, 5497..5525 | 0.04 mag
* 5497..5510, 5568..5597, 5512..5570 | -0.06 mag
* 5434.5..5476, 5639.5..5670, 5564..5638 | 0.05 mag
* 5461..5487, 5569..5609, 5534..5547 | -0.07 mag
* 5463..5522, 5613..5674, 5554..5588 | 0.02 mag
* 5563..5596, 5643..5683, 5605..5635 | -0.03 mag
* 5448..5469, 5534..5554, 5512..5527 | 0.05 mag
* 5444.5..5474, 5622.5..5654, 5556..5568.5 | 0.00 mag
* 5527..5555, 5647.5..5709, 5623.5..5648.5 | -0.01 mag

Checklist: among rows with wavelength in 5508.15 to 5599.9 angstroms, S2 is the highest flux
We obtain 56.41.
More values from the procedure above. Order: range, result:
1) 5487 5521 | 53.32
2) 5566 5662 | 58.07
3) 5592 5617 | 56.61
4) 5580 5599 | 54.07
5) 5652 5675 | 56.11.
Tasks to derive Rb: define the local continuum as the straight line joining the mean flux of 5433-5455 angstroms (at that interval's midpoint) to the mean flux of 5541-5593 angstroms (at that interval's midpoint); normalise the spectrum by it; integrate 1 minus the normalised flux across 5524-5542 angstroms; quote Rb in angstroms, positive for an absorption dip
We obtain -0.6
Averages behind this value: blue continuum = 49.1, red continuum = 51.9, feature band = 52.8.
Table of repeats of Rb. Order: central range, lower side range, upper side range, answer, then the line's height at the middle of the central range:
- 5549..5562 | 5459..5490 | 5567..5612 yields -1.1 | 50.7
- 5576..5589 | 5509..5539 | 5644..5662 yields 0.8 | 53.3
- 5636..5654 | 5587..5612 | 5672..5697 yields -1.0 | 53.5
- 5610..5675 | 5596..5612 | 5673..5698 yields -0.2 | 54.4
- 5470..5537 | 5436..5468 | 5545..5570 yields 1.5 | 51.9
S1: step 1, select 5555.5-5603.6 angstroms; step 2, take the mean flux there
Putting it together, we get 50.4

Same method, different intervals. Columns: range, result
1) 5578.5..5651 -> 52.9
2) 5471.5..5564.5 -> 51.8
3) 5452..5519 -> 50.3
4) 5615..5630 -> 52.6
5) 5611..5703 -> 55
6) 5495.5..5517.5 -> 49.3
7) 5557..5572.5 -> 52.2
